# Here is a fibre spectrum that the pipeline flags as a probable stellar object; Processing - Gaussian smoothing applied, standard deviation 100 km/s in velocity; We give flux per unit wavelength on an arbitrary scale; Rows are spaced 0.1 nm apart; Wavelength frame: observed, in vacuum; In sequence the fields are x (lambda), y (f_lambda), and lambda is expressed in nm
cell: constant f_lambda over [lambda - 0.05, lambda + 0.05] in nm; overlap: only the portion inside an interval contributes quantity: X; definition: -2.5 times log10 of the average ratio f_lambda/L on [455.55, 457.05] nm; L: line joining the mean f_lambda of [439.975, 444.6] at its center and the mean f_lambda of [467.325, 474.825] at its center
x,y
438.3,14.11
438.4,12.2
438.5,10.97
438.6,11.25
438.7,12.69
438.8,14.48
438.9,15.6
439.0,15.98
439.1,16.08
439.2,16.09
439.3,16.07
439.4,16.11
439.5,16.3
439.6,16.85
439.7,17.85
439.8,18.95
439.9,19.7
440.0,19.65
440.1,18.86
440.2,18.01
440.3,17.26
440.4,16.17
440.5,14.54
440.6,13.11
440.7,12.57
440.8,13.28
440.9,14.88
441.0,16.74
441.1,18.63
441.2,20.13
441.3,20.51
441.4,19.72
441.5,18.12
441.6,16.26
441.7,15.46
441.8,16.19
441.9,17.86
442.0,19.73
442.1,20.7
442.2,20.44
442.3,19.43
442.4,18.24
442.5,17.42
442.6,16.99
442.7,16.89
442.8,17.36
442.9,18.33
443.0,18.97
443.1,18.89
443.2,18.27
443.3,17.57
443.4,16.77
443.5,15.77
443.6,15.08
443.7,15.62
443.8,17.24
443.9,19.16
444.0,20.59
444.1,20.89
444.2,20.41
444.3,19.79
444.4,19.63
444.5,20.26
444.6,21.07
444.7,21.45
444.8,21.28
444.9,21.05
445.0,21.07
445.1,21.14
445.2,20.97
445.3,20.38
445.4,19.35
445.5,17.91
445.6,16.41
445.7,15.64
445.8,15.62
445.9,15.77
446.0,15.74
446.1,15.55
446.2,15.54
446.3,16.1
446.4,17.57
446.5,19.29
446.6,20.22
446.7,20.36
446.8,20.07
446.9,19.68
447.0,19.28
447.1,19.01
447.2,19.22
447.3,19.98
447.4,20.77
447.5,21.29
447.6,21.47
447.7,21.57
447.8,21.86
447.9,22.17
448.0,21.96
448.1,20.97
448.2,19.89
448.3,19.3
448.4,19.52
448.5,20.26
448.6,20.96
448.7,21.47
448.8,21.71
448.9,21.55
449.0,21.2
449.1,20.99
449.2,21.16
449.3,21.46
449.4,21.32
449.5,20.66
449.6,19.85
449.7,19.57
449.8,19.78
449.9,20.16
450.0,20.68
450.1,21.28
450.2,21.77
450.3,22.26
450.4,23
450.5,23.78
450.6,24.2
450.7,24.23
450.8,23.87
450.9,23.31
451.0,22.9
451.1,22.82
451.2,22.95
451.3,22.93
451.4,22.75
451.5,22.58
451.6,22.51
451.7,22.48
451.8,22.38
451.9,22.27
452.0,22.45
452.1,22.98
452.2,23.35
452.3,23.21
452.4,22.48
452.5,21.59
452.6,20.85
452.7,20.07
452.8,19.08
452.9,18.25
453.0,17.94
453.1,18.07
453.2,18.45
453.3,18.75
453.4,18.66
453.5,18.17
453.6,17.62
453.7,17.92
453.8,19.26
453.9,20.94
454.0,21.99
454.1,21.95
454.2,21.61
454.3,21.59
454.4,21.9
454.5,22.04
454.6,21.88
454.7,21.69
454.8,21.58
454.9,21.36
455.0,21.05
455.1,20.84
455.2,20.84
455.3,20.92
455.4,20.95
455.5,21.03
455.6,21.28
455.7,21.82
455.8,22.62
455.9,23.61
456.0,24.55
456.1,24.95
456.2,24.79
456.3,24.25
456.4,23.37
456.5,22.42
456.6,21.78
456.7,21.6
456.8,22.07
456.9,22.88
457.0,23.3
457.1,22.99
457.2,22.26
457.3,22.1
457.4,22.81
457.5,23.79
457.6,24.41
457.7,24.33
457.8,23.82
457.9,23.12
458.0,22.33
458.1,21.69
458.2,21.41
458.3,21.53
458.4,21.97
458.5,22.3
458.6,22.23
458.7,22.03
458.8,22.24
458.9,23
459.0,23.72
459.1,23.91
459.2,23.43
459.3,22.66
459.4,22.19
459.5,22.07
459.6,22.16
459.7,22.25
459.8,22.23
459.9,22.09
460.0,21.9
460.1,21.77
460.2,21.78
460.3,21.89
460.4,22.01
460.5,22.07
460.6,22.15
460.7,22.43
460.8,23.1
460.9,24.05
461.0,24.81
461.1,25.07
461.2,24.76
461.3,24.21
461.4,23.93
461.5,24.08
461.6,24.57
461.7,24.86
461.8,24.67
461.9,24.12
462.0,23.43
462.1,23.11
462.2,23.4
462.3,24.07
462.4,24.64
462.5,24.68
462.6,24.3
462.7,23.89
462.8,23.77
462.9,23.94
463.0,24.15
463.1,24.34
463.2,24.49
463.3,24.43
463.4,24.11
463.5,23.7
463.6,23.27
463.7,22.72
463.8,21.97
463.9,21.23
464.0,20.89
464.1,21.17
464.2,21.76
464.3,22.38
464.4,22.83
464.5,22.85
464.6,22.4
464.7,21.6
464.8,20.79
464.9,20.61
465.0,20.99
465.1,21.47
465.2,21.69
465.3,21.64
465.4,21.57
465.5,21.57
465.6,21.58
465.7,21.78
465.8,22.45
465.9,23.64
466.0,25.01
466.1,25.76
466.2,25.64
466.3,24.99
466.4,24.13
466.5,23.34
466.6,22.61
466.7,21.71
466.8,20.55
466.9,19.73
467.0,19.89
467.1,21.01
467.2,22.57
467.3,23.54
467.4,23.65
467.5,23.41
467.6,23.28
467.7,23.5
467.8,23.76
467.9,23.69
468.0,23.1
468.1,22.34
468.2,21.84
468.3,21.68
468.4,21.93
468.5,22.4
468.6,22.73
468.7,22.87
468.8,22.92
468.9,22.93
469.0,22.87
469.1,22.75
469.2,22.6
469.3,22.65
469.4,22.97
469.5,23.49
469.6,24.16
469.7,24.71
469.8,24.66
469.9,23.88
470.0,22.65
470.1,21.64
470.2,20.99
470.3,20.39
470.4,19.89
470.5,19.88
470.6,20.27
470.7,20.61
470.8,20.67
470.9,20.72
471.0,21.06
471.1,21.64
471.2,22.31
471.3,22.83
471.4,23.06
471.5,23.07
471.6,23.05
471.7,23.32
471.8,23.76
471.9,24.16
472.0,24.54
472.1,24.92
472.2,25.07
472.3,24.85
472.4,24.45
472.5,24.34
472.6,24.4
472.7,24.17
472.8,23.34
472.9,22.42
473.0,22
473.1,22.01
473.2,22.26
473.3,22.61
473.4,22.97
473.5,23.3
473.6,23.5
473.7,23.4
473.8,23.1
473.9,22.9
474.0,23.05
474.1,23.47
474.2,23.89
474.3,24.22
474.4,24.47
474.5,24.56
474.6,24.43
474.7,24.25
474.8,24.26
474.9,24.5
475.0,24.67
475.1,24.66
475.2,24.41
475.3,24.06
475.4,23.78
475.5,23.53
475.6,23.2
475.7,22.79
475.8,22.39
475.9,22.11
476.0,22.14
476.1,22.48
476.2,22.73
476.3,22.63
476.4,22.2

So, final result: -0.13 mag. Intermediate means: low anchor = 17.8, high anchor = 23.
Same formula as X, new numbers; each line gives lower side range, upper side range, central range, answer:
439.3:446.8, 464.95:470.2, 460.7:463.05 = -0.117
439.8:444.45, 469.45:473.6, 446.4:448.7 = -0.092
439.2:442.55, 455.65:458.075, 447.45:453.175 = -0.037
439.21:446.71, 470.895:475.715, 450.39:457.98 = -0.099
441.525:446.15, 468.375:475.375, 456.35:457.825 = -0.114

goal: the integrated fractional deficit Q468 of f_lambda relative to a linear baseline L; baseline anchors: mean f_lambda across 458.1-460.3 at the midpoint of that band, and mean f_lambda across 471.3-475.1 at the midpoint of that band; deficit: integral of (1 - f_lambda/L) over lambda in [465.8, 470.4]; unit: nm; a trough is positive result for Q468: 0.06 nm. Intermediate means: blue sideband 22.3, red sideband 23.7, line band 22.9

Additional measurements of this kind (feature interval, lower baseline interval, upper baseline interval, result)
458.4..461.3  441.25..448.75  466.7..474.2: -0.215 nm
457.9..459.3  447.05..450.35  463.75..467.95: -0.048 nm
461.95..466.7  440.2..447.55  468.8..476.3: -0.285 nm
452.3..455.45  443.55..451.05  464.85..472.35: 0.078 nm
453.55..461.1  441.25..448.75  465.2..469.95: -0.415 nm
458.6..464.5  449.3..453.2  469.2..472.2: -0.276 nm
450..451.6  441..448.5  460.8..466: -0.205 nm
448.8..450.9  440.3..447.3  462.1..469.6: -0.244 nm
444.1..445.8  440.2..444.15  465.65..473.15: -0.164 nm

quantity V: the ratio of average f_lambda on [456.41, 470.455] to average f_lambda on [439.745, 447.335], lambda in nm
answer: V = 1.25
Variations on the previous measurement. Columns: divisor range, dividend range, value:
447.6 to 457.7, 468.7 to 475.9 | 1.07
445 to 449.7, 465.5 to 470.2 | 1.16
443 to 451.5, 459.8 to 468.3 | 1.14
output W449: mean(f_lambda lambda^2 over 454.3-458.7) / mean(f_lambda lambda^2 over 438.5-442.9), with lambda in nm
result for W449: 1.4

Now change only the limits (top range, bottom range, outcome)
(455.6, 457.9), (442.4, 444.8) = 1.33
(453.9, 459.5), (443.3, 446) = 1.26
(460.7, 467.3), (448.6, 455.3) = 1.14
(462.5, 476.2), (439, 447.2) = 1.43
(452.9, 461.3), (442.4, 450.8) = 1.17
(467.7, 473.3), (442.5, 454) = 1.25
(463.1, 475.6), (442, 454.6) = 1.24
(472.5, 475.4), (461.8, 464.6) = 1.06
